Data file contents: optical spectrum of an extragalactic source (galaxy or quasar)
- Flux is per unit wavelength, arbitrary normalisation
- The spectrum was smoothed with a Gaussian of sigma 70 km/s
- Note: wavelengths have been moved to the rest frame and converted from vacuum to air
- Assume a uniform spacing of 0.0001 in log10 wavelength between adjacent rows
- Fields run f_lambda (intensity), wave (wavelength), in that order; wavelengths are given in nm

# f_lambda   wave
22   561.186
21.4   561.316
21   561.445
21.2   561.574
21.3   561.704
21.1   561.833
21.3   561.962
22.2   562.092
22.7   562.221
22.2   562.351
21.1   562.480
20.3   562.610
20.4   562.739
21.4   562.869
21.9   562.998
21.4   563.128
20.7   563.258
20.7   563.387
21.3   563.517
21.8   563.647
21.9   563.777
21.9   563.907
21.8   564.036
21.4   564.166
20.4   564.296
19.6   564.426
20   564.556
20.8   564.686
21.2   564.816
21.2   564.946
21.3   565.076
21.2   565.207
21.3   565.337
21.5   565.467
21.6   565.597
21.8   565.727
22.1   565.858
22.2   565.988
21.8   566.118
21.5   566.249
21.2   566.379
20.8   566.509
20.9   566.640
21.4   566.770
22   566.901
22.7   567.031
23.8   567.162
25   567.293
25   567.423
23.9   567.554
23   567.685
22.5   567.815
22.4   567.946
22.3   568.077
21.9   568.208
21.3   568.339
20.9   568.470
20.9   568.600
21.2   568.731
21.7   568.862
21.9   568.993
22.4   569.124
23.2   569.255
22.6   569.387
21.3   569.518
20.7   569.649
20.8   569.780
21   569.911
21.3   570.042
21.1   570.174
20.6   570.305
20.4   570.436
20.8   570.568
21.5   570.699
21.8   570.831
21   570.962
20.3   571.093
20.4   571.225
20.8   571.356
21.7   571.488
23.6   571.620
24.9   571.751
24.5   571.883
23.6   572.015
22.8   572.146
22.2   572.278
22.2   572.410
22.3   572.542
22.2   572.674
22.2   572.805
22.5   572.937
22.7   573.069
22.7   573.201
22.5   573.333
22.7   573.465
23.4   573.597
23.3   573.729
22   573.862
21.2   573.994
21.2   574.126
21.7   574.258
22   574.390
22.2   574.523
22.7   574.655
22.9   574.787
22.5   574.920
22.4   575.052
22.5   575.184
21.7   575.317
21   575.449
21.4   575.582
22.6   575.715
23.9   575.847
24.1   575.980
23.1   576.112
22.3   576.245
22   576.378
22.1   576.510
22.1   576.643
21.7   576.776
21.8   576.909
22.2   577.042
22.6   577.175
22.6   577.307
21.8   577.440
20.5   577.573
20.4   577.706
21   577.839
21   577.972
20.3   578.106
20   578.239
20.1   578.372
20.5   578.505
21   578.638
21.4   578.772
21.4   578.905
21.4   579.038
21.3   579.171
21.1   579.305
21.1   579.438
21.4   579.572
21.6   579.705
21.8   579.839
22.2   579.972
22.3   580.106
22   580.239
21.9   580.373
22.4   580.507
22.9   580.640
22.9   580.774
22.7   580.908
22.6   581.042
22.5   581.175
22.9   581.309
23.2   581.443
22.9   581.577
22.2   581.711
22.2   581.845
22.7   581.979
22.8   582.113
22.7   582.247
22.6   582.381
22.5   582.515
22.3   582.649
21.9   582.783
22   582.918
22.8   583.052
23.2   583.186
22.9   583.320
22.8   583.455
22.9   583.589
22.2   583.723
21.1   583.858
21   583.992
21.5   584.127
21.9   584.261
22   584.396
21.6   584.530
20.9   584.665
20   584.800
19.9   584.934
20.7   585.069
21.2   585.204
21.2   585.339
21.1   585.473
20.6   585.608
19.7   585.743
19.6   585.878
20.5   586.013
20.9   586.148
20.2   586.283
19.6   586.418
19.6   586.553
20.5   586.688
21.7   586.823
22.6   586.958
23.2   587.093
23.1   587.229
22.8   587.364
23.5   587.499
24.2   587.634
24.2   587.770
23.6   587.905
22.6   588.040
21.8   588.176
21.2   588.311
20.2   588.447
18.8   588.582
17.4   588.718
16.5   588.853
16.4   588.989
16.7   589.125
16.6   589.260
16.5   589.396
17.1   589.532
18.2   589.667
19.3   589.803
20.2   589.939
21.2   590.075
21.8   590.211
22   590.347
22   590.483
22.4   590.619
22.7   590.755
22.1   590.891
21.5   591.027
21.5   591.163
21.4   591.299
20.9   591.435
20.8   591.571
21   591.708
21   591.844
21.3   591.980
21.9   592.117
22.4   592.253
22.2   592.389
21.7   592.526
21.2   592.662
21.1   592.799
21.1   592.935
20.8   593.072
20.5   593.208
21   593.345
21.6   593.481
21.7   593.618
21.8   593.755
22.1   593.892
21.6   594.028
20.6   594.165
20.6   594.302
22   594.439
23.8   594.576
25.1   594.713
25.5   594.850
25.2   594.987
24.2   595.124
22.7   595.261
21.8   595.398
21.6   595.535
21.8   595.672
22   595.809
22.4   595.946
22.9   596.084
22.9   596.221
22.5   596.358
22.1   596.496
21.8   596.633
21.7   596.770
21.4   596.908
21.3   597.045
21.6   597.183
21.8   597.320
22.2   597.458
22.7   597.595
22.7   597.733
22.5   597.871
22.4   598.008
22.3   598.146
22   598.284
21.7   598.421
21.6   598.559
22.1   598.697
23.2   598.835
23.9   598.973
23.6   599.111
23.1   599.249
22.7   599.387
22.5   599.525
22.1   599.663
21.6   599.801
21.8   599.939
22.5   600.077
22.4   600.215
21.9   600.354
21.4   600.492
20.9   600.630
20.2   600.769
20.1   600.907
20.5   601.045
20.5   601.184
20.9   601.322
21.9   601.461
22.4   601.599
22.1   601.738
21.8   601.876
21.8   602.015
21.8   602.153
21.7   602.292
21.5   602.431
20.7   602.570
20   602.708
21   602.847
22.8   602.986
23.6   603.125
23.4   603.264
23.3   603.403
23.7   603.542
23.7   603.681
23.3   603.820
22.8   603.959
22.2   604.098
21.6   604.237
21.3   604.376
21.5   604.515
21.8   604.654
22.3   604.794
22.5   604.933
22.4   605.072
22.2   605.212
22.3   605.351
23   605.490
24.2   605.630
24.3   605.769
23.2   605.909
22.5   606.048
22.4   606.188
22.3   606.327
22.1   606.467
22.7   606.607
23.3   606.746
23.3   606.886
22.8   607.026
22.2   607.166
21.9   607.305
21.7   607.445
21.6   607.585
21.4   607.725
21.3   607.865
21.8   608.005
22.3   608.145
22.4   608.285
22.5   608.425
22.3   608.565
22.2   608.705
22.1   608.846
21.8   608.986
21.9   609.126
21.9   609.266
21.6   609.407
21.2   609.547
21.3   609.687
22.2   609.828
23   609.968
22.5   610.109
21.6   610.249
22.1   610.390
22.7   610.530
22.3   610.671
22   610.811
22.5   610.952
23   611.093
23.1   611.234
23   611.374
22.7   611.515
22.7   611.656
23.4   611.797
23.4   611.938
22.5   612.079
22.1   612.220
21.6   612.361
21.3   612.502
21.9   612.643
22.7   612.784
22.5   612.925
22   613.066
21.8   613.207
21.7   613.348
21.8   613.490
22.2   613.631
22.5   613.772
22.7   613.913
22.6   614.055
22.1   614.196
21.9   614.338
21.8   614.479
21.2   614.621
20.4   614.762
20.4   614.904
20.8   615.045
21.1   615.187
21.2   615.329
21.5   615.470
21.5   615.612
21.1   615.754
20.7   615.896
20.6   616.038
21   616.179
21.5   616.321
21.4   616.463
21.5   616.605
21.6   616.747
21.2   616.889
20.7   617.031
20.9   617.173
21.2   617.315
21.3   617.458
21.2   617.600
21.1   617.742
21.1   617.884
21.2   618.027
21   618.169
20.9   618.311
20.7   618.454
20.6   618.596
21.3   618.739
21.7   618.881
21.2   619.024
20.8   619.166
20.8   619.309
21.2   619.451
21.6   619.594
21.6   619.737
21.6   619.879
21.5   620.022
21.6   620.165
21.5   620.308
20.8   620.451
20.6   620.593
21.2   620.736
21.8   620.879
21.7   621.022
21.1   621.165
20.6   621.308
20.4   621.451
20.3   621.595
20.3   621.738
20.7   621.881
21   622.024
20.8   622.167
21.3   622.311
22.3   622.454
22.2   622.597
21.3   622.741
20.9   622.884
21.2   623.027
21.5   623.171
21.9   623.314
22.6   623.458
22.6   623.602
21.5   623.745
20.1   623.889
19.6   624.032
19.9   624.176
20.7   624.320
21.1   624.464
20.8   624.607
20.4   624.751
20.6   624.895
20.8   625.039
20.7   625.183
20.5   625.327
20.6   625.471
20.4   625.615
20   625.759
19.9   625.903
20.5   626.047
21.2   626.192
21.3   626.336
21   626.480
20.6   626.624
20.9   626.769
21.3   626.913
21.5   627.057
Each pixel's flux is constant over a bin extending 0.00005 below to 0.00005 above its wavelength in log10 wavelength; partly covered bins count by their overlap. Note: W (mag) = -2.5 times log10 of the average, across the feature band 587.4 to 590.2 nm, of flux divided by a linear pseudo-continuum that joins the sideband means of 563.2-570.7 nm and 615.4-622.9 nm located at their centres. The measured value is 0.082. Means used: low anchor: 21.6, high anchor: 21.2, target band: 19.9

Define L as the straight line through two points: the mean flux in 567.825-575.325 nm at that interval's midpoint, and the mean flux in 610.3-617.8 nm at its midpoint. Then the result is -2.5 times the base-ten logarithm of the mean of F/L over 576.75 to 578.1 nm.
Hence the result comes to 0.02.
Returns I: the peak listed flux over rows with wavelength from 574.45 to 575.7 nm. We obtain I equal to 22.9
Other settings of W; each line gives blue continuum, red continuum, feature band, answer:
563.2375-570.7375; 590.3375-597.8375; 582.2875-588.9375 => 0.02 mag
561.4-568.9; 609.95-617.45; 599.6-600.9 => 0.01 mag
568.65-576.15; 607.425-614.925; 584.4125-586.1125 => 0.07 mag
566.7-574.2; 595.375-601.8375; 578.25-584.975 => 0.01 mag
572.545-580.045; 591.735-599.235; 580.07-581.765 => -0.03 mag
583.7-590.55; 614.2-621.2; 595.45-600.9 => -0.07 mag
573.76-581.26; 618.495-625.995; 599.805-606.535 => -0.04 mag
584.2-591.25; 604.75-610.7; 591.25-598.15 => -0.04 mag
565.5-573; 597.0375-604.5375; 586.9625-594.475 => 0.05 mag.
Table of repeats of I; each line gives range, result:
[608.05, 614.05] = 23.4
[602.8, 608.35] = 24.3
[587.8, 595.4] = 25.5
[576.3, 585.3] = 23.2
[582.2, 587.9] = 24.2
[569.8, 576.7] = 24.9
